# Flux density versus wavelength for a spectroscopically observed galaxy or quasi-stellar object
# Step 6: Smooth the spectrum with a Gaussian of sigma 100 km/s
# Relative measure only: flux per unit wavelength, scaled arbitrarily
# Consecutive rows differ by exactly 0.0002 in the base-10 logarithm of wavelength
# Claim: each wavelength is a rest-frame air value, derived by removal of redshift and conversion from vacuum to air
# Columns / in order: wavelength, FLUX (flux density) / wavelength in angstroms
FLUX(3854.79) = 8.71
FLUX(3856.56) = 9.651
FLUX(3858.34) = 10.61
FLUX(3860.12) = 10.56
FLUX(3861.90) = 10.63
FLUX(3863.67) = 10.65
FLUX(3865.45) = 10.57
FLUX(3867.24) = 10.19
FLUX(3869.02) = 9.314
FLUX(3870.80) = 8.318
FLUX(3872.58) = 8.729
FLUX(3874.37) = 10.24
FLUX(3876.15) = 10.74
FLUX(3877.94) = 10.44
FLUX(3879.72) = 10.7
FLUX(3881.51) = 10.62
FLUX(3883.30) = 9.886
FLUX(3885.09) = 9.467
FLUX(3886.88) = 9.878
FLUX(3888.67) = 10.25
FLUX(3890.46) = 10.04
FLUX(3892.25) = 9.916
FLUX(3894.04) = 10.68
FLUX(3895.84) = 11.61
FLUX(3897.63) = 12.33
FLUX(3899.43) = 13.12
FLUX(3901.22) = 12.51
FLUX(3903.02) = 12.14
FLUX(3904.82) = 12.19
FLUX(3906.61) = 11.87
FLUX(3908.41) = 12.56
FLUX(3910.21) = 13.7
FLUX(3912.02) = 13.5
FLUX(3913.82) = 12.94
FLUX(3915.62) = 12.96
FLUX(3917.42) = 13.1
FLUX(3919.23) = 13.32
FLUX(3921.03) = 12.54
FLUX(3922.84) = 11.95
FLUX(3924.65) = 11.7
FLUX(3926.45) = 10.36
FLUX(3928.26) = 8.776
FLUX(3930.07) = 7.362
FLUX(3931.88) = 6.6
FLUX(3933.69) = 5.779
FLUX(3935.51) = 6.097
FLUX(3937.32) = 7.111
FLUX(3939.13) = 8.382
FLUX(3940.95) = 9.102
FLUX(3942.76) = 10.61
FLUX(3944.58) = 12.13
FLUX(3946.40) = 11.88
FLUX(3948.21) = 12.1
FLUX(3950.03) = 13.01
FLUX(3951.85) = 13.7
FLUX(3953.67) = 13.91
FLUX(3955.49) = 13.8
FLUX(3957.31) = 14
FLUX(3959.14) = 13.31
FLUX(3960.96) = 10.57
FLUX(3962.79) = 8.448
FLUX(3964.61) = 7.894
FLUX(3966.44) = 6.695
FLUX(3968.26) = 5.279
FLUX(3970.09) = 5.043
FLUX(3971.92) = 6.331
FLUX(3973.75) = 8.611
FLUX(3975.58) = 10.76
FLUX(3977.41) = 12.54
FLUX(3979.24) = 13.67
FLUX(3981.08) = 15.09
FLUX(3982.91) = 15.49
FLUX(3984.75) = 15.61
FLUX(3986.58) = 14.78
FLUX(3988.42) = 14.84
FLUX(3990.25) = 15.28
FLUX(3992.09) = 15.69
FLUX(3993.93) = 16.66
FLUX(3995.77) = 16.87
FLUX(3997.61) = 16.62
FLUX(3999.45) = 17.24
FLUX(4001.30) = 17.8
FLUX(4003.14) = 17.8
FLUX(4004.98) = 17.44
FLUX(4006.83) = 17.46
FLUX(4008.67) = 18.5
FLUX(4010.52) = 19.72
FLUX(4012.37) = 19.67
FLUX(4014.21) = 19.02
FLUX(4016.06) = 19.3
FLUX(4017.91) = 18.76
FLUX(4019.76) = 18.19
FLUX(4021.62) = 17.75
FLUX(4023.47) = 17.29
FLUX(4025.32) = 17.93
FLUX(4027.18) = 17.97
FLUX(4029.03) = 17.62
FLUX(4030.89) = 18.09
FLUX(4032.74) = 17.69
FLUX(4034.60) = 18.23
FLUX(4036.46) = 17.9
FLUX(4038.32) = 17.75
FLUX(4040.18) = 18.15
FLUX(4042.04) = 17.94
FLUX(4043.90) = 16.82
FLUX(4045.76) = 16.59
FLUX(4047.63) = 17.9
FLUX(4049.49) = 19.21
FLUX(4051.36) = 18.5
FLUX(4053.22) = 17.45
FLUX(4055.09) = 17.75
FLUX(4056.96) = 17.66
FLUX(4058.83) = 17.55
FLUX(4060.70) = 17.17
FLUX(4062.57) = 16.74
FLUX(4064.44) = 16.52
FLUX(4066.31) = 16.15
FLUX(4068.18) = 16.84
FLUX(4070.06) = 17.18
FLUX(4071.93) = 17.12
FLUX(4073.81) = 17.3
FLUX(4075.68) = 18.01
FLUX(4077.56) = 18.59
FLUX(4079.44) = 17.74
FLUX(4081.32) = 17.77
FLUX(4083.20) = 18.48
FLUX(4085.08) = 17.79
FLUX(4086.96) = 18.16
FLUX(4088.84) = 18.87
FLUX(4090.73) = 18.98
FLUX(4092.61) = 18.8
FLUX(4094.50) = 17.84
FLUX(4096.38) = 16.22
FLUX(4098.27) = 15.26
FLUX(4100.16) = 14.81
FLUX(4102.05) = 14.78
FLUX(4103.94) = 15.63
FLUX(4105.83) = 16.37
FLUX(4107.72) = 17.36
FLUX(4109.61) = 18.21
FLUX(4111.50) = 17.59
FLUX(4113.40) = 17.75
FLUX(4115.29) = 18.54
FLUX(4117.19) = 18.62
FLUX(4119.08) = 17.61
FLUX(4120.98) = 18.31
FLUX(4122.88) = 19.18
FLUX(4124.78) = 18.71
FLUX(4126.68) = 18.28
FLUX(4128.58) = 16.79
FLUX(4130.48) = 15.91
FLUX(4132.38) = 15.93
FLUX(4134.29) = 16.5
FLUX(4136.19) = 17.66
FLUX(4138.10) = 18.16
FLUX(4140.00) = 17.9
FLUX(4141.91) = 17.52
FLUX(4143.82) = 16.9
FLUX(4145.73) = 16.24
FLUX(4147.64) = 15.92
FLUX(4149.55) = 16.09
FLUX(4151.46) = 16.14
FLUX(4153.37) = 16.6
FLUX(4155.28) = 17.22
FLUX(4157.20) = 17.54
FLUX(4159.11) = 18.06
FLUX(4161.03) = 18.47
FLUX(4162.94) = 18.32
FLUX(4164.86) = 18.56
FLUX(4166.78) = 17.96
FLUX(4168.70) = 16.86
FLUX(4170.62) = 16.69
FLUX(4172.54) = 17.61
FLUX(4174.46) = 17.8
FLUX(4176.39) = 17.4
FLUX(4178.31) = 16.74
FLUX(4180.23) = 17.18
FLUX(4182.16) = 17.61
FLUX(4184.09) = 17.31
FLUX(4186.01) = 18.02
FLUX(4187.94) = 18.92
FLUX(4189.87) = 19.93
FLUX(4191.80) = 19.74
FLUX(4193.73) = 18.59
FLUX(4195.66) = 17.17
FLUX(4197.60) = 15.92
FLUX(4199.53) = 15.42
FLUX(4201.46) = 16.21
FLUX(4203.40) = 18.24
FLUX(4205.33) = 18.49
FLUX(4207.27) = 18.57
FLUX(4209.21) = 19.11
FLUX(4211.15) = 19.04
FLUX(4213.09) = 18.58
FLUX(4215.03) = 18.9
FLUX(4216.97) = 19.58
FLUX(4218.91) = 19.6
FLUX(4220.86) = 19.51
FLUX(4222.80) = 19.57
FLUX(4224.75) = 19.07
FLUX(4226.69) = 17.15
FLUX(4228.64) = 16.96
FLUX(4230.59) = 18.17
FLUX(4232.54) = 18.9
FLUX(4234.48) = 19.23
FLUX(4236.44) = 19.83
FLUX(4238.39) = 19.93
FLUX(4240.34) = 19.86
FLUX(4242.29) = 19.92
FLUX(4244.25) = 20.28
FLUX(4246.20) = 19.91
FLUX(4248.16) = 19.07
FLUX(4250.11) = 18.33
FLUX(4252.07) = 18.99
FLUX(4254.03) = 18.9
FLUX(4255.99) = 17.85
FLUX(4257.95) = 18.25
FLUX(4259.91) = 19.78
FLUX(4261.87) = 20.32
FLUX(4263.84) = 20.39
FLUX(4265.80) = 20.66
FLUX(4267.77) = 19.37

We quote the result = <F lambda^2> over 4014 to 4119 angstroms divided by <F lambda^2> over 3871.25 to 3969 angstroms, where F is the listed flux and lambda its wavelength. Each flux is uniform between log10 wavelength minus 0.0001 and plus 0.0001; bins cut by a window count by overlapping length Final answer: 1.76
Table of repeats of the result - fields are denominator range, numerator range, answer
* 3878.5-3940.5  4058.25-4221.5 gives 1.84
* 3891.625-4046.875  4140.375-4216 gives 1.43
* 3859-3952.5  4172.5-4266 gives 2.02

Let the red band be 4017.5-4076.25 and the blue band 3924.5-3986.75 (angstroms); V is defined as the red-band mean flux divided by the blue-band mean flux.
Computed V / 1.69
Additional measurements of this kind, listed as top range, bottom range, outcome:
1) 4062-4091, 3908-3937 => 1.64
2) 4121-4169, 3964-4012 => 1.24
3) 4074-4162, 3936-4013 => 1.33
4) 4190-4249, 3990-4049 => 1.05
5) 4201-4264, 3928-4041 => 1.37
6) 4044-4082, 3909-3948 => 1.66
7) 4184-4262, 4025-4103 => 1.07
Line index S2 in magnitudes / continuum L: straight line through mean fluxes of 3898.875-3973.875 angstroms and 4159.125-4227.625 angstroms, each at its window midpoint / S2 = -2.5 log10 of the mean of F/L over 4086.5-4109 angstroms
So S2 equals -0.11 mag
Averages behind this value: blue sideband 10.6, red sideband 18.1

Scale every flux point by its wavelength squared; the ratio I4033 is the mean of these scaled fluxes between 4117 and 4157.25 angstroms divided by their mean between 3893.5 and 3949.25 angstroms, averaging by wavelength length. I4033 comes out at 1.7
